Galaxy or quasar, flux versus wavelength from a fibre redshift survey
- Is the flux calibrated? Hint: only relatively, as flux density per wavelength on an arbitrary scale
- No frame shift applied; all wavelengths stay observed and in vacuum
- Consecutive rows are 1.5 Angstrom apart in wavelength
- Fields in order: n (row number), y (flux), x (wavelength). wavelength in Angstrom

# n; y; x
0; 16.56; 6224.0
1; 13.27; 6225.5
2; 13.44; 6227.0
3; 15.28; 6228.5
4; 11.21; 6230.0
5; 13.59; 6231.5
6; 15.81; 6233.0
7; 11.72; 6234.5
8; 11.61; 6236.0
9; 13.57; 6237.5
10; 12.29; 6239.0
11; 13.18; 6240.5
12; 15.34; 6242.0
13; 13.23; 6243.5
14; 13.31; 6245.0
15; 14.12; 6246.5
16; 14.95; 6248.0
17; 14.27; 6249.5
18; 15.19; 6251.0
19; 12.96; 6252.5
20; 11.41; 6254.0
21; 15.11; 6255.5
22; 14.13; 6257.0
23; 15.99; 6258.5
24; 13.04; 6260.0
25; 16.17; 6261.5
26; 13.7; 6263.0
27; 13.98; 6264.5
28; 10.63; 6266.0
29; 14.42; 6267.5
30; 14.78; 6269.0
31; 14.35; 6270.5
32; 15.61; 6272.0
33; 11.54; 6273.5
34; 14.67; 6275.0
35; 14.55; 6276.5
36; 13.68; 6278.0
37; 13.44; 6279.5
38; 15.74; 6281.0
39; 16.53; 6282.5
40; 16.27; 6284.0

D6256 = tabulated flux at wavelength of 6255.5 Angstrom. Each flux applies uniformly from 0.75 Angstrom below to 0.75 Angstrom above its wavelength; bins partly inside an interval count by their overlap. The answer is 15.11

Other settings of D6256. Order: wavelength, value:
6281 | 15.74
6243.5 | 13.23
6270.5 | 14.35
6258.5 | 15.99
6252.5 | 12.96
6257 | 14.13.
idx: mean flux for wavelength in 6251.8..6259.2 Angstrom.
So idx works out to 13.9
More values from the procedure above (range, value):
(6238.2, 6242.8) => 13.6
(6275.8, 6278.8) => 14.1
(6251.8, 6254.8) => 12.2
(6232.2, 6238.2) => 13.2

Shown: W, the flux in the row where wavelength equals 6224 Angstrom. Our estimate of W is 16.56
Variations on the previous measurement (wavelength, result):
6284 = 16.27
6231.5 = 13.59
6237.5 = 13.57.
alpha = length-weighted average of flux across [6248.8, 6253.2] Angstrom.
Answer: 14.2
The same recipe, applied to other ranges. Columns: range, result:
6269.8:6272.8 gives 14.9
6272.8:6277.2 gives 13.6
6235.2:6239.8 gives 12.5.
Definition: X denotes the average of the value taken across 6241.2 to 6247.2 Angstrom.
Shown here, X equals 14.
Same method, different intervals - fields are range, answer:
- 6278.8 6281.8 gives 14.6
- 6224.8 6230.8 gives 13.3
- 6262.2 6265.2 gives 13.9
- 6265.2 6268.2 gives 12.5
